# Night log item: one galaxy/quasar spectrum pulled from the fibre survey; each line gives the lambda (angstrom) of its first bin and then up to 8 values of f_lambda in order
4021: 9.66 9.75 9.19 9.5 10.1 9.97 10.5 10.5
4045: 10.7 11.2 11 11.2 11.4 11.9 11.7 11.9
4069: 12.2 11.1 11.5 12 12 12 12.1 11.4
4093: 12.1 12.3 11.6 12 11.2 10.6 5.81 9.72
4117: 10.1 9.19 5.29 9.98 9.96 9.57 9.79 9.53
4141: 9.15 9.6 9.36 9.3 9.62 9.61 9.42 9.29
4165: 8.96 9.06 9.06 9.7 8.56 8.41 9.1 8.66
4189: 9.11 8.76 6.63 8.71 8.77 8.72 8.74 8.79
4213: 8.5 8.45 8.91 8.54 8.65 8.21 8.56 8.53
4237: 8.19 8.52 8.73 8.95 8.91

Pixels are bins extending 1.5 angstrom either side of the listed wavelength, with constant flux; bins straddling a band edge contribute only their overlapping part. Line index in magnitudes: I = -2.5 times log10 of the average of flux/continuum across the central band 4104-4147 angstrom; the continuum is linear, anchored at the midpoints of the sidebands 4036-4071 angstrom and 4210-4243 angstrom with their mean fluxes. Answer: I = 0.10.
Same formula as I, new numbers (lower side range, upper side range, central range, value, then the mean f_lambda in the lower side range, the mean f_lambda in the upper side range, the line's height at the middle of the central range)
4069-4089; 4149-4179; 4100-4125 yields 0.165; 11.8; 9.24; 10.8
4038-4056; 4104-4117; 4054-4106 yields -0.170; 10.9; 9.35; 10.1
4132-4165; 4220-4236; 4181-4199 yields 0.059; 9.45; 8.5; 8.95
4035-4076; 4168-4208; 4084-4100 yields -0.136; 11.2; 8.7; 10.5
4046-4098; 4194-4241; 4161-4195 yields 0.059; 11.7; 8.48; 9.35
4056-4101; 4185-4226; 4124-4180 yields 0.065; 11.8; 8.56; 9.94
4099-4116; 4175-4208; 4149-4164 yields -0.030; 10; 8.58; 9.18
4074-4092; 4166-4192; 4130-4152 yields 0.067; 11.9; 8.95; 10.1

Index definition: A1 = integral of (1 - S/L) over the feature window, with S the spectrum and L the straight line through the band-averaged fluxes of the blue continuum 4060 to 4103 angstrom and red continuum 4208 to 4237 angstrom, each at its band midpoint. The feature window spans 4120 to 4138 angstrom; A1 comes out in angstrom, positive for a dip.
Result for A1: 2.9 angstrom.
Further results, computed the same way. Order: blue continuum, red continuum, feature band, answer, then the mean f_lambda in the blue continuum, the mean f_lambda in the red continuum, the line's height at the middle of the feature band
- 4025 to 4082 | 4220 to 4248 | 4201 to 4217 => 0.43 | 11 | 8.56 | 8.9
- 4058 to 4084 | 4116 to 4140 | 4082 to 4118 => -1.57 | 11.8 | 9.16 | 10.5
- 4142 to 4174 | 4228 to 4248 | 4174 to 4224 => 1.80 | 9.34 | 8.56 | 8.94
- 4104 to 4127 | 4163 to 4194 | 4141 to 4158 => -1.06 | 8.92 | 8.91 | 8.91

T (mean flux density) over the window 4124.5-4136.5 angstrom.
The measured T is 9.83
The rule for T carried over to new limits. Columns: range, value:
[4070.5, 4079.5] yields 11.5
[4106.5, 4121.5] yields 9.08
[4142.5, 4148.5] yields 9.48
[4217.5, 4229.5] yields 8.58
